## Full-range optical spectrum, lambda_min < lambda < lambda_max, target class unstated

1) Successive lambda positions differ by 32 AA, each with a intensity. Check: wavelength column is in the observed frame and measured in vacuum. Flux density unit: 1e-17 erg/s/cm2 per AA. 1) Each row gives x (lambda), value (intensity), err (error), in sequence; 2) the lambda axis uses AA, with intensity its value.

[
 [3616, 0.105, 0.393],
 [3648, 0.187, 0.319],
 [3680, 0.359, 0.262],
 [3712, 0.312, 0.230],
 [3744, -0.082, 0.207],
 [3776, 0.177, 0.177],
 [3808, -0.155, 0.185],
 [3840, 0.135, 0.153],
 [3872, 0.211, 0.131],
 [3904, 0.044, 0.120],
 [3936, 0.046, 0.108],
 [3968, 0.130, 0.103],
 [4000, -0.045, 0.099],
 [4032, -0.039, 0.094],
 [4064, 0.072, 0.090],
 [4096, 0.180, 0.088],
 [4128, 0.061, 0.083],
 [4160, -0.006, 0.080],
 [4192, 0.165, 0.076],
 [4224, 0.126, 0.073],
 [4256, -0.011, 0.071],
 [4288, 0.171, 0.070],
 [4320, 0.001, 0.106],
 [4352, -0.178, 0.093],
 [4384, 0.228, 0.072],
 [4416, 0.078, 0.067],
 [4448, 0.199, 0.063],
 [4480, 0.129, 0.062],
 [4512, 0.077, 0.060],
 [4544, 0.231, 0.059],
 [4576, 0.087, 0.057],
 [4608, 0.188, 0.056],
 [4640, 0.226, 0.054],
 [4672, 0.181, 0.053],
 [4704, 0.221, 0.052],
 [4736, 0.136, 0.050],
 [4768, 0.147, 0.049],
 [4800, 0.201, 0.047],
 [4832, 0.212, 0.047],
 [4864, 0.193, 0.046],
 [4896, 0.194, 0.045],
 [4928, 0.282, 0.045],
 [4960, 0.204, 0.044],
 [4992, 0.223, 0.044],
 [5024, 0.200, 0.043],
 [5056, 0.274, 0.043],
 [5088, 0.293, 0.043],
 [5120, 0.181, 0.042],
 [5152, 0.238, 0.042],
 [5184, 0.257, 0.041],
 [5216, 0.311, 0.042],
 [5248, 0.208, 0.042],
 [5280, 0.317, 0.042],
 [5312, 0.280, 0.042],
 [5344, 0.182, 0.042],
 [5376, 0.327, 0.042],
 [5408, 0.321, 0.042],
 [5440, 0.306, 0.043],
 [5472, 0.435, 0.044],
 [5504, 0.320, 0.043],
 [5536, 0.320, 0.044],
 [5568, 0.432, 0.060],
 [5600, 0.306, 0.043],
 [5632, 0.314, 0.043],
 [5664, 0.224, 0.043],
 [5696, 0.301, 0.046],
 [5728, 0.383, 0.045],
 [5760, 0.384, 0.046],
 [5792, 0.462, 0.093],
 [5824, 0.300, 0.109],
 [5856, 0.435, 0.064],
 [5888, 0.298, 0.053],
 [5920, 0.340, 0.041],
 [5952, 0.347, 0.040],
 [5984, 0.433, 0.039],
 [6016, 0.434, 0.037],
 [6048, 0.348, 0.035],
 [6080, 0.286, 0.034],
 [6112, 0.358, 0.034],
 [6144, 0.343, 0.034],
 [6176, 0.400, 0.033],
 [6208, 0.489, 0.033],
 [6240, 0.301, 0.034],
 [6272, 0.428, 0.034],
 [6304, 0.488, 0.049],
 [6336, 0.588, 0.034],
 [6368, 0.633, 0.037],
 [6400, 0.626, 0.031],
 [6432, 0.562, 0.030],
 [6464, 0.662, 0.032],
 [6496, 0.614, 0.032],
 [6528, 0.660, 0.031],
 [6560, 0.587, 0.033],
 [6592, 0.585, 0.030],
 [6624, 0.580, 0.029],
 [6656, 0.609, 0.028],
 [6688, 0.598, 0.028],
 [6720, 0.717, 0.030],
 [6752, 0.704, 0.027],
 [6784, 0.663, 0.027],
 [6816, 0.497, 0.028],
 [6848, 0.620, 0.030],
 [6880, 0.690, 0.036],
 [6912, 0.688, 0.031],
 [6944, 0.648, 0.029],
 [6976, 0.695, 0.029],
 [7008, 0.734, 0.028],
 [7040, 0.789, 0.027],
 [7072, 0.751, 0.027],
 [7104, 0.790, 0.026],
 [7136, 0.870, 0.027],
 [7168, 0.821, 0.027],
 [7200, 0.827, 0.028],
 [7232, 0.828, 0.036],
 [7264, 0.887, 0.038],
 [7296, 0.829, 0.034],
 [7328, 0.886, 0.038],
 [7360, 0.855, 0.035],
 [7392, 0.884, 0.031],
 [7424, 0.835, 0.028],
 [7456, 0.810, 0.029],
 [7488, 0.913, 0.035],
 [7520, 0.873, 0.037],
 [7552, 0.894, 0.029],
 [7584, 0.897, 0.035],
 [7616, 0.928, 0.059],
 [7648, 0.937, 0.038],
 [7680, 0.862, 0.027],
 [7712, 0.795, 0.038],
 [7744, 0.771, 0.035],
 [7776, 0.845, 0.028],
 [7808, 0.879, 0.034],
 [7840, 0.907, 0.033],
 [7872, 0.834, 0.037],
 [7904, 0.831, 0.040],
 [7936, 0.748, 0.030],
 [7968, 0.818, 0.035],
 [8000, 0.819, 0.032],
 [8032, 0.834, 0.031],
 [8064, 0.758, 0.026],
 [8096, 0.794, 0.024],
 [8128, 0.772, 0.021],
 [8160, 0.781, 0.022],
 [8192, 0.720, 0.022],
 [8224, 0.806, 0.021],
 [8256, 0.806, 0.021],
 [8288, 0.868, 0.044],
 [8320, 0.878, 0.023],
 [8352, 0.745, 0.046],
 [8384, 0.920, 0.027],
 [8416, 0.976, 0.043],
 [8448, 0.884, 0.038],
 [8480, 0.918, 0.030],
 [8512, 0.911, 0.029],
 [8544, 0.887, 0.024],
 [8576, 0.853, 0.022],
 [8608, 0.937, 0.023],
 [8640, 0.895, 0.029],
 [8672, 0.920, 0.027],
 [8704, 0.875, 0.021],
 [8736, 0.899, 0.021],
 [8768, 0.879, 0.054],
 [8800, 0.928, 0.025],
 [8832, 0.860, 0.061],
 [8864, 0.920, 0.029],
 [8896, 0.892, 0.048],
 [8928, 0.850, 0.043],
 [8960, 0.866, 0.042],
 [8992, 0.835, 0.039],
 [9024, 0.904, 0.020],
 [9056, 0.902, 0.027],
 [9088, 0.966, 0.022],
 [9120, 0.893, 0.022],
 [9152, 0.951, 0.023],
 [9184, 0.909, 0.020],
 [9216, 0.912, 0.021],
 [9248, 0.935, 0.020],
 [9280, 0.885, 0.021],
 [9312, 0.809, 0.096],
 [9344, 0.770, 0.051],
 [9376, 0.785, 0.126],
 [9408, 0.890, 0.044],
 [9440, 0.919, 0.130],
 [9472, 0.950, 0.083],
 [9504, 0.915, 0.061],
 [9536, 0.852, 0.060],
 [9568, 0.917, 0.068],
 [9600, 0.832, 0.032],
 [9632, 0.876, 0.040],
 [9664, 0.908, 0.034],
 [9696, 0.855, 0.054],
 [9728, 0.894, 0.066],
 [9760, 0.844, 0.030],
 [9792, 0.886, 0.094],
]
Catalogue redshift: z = 0.58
